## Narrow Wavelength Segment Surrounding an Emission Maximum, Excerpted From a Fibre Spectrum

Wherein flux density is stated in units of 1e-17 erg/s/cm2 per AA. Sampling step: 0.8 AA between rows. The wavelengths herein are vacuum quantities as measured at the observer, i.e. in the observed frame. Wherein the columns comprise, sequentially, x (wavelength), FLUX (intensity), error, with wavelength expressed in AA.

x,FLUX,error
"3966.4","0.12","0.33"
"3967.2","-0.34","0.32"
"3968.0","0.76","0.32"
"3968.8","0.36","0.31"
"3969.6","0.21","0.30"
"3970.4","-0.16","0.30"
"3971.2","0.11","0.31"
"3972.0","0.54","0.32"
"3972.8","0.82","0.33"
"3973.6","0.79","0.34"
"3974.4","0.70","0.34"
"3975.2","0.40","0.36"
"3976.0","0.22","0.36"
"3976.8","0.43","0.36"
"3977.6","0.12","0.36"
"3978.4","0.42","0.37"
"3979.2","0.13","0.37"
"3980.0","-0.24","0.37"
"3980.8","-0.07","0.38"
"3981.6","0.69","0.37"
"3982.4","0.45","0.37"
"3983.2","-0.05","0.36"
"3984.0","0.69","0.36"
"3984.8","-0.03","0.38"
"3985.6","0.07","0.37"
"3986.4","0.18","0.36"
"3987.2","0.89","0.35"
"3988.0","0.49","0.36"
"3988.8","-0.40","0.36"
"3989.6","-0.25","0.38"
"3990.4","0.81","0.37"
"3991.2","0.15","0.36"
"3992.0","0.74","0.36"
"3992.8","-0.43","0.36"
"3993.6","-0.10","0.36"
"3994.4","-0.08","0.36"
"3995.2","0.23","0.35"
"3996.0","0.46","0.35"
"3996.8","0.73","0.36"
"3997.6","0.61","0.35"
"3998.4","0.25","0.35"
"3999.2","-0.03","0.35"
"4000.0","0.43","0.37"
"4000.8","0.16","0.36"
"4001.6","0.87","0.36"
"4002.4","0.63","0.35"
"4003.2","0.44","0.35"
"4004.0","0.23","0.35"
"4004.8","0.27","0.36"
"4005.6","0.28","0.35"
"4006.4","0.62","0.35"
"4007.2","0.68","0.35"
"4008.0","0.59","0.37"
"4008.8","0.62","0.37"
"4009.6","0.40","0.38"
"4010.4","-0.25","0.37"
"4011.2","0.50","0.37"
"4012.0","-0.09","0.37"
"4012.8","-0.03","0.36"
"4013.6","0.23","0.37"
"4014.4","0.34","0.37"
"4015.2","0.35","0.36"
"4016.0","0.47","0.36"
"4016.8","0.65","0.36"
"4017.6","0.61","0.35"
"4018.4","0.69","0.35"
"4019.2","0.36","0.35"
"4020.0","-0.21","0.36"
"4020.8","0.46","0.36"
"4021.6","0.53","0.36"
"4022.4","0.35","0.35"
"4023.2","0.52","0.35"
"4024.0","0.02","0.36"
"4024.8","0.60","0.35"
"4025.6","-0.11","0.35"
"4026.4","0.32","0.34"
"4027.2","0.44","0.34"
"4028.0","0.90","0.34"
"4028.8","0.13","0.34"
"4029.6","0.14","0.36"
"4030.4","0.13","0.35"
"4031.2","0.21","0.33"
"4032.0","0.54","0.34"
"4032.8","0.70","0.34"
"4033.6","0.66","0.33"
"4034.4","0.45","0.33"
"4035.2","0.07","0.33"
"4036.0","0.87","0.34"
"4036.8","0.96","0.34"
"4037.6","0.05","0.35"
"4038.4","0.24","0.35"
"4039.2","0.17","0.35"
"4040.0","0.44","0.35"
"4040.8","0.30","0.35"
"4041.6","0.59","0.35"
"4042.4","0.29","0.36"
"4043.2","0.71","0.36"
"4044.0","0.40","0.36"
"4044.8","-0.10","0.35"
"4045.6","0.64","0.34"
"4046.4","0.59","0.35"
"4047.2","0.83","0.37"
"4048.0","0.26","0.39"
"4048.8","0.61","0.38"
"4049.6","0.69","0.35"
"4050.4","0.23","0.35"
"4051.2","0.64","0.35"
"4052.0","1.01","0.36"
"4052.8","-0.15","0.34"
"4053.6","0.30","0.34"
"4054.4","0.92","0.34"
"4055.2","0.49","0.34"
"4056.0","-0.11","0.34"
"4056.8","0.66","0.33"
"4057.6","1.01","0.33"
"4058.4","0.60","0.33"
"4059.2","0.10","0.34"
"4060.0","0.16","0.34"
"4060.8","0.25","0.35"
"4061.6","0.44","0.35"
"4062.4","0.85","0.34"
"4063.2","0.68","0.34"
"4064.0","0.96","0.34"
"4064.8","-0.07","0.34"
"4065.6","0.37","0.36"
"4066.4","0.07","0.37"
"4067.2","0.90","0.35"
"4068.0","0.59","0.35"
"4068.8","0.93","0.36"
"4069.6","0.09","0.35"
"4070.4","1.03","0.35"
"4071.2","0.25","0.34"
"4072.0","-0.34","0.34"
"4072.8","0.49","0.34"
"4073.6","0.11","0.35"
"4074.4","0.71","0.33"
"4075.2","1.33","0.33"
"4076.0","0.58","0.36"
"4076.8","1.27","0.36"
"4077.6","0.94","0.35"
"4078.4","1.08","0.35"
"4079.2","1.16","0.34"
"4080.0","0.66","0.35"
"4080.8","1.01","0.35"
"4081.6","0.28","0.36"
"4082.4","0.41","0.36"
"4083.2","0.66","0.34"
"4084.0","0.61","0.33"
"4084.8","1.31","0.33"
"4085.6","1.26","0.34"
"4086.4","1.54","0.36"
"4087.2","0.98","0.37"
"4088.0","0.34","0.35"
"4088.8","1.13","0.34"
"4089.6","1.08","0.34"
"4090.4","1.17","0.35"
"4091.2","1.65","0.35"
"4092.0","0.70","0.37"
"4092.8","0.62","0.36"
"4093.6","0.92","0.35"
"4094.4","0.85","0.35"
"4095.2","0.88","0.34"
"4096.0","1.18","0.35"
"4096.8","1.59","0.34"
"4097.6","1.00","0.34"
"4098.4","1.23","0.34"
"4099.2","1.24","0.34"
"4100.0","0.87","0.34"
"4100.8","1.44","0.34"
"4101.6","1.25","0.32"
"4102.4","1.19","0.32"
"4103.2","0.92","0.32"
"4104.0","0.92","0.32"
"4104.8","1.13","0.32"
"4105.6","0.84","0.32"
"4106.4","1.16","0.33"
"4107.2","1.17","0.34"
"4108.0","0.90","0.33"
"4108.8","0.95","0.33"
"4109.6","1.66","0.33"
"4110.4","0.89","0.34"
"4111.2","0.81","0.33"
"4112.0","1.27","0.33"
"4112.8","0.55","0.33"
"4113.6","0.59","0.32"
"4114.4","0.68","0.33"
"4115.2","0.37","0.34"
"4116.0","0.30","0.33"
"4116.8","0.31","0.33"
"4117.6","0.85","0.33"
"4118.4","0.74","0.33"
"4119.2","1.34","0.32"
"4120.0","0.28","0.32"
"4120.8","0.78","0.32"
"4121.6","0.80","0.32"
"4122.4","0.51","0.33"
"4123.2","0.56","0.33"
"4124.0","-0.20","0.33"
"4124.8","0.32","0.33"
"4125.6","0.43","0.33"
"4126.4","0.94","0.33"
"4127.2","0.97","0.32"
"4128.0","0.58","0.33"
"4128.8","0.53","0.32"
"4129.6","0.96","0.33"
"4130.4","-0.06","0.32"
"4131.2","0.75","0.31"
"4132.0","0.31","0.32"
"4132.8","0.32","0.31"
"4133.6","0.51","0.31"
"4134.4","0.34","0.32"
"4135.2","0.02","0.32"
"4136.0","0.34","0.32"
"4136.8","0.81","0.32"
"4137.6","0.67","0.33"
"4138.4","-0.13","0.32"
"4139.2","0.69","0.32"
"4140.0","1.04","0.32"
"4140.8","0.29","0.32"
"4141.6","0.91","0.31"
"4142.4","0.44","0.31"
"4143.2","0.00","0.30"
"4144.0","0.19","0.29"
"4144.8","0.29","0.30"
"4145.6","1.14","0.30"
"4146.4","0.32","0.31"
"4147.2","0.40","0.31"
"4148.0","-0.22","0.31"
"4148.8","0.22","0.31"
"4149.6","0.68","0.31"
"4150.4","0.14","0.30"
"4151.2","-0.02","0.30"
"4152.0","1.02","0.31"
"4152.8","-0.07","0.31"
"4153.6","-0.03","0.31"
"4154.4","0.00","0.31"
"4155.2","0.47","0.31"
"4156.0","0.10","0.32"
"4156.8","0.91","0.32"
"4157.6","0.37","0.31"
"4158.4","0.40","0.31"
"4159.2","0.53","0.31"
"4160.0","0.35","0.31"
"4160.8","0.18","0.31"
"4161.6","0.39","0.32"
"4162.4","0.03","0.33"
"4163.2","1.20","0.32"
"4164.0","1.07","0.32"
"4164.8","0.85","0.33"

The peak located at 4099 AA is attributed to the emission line C IV 1549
